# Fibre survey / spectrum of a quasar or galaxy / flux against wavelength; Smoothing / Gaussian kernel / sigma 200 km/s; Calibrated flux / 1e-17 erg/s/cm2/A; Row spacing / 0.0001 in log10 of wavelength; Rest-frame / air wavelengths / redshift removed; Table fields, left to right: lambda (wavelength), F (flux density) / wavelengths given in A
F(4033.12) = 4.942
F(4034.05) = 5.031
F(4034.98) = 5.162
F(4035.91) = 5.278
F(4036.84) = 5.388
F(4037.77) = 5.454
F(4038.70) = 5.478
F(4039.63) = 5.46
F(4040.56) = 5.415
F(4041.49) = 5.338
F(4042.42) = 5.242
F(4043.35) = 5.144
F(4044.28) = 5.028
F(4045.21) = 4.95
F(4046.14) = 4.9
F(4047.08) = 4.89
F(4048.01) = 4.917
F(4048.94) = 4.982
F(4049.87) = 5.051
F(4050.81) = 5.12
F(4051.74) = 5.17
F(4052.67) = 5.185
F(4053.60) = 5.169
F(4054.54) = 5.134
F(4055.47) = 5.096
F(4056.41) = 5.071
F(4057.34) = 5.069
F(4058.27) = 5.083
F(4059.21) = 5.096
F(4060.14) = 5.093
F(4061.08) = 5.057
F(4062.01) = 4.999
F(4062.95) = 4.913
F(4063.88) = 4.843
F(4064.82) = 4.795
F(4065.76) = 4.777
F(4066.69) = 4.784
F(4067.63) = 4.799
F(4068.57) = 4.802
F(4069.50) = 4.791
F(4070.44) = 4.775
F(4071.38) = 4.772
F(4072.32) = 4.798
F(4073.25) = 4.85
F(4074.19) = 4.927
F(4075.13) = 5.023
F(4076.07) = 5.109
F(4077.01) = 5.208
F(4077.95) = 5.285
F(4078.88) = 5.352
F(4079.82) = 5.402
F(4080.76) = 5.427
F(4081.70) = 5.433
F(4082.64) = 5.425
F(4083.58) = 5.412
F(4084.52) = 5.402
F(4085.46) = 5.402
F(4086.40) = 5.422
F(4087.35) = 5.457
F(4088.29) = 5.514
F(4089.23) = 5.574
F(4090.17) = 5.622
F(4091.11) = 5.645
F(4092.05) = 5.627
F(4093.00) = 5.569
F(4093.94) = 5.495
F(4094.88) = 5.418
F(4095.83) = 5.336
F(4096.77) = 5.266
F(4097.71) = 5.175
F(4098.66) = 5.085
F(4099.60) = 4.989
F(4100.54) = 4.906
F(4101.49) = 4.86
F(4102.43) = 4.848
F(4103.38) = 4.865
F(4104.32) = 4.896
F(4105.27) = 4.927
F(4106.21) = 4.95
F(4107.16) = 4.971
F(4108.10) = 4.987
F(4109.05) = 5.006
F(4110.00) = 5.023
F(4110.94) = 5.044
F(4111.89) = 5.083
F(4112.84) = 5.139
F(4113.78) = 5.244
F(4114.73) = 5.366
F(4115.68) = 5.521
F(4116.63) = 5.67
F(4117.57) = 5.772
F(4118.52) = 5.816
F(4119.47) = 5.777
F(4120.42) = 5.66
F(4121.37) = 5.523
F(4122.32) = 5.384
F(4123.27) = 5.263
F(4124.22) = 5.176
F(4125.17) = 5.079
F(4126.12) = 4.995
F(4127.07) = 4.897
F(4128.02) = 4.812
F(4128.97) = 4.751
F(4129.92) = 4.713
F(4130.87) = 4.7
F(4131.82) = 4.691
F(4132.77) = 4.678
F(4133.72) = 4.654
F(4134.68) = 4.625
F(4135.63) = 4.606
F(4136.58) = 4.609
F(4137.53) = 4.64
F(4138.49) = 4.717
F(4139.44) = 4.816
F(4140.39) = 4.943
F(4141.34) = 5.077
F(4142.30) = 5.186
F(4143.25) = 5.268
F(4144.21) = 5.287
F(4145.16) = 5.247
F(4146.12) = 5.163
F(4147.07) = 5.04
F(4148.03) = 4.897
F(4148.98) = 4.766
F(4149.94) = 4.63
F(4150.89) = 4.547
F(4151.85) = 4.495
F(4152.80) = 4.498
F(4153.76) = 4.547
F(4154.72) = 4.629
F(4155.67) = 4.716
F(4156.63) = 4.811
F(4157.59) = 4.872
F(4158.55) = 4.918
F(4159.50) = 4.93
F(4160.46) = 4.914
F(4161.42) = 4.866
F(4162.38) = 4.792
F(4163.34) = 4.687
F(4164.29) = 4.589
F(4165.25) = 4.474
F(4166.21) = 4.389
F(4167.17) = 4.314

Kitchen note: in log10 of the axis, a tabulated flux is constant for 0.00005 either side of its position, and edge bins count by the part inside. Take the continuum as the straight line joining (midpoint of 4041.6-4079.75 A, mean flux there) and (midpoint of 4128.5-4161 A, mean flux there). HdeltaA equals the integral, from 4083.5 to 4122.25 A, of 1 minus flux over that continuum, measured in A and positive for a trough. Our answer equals -3.1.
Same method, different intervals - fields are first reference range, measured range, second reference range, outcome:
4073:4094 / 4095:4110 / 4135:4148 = 0.6 A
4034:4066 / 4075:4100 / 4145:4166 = -2.0 A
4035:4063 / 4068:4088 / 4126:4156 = -0.5 A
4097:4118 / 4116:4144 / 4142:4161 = -0.4 A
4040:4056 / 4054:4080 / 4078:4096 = 1.5 A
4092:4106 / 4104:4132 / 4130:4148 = -0.9 A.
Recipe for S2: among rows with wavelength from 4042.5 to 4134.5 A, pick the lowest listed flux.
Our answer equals 4.654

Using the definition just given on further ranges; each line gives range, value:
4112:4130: 4.713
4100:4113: 4.848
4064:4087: 4.772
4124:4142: 4.606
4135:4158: 4.495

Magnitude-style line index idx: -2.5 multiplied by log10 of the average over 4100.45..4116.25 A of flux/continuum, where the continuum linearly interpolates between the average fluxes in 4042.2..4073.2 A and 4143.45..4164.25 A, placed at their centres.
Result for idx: -0.03 mag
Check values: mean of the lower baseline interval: 4.98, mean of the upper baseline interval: 4.82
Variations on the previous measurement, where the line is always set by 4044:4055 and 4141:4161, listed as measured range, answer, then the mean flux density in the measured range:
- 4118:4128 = -0.087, 5.33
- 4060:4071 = 0.034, 4.86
